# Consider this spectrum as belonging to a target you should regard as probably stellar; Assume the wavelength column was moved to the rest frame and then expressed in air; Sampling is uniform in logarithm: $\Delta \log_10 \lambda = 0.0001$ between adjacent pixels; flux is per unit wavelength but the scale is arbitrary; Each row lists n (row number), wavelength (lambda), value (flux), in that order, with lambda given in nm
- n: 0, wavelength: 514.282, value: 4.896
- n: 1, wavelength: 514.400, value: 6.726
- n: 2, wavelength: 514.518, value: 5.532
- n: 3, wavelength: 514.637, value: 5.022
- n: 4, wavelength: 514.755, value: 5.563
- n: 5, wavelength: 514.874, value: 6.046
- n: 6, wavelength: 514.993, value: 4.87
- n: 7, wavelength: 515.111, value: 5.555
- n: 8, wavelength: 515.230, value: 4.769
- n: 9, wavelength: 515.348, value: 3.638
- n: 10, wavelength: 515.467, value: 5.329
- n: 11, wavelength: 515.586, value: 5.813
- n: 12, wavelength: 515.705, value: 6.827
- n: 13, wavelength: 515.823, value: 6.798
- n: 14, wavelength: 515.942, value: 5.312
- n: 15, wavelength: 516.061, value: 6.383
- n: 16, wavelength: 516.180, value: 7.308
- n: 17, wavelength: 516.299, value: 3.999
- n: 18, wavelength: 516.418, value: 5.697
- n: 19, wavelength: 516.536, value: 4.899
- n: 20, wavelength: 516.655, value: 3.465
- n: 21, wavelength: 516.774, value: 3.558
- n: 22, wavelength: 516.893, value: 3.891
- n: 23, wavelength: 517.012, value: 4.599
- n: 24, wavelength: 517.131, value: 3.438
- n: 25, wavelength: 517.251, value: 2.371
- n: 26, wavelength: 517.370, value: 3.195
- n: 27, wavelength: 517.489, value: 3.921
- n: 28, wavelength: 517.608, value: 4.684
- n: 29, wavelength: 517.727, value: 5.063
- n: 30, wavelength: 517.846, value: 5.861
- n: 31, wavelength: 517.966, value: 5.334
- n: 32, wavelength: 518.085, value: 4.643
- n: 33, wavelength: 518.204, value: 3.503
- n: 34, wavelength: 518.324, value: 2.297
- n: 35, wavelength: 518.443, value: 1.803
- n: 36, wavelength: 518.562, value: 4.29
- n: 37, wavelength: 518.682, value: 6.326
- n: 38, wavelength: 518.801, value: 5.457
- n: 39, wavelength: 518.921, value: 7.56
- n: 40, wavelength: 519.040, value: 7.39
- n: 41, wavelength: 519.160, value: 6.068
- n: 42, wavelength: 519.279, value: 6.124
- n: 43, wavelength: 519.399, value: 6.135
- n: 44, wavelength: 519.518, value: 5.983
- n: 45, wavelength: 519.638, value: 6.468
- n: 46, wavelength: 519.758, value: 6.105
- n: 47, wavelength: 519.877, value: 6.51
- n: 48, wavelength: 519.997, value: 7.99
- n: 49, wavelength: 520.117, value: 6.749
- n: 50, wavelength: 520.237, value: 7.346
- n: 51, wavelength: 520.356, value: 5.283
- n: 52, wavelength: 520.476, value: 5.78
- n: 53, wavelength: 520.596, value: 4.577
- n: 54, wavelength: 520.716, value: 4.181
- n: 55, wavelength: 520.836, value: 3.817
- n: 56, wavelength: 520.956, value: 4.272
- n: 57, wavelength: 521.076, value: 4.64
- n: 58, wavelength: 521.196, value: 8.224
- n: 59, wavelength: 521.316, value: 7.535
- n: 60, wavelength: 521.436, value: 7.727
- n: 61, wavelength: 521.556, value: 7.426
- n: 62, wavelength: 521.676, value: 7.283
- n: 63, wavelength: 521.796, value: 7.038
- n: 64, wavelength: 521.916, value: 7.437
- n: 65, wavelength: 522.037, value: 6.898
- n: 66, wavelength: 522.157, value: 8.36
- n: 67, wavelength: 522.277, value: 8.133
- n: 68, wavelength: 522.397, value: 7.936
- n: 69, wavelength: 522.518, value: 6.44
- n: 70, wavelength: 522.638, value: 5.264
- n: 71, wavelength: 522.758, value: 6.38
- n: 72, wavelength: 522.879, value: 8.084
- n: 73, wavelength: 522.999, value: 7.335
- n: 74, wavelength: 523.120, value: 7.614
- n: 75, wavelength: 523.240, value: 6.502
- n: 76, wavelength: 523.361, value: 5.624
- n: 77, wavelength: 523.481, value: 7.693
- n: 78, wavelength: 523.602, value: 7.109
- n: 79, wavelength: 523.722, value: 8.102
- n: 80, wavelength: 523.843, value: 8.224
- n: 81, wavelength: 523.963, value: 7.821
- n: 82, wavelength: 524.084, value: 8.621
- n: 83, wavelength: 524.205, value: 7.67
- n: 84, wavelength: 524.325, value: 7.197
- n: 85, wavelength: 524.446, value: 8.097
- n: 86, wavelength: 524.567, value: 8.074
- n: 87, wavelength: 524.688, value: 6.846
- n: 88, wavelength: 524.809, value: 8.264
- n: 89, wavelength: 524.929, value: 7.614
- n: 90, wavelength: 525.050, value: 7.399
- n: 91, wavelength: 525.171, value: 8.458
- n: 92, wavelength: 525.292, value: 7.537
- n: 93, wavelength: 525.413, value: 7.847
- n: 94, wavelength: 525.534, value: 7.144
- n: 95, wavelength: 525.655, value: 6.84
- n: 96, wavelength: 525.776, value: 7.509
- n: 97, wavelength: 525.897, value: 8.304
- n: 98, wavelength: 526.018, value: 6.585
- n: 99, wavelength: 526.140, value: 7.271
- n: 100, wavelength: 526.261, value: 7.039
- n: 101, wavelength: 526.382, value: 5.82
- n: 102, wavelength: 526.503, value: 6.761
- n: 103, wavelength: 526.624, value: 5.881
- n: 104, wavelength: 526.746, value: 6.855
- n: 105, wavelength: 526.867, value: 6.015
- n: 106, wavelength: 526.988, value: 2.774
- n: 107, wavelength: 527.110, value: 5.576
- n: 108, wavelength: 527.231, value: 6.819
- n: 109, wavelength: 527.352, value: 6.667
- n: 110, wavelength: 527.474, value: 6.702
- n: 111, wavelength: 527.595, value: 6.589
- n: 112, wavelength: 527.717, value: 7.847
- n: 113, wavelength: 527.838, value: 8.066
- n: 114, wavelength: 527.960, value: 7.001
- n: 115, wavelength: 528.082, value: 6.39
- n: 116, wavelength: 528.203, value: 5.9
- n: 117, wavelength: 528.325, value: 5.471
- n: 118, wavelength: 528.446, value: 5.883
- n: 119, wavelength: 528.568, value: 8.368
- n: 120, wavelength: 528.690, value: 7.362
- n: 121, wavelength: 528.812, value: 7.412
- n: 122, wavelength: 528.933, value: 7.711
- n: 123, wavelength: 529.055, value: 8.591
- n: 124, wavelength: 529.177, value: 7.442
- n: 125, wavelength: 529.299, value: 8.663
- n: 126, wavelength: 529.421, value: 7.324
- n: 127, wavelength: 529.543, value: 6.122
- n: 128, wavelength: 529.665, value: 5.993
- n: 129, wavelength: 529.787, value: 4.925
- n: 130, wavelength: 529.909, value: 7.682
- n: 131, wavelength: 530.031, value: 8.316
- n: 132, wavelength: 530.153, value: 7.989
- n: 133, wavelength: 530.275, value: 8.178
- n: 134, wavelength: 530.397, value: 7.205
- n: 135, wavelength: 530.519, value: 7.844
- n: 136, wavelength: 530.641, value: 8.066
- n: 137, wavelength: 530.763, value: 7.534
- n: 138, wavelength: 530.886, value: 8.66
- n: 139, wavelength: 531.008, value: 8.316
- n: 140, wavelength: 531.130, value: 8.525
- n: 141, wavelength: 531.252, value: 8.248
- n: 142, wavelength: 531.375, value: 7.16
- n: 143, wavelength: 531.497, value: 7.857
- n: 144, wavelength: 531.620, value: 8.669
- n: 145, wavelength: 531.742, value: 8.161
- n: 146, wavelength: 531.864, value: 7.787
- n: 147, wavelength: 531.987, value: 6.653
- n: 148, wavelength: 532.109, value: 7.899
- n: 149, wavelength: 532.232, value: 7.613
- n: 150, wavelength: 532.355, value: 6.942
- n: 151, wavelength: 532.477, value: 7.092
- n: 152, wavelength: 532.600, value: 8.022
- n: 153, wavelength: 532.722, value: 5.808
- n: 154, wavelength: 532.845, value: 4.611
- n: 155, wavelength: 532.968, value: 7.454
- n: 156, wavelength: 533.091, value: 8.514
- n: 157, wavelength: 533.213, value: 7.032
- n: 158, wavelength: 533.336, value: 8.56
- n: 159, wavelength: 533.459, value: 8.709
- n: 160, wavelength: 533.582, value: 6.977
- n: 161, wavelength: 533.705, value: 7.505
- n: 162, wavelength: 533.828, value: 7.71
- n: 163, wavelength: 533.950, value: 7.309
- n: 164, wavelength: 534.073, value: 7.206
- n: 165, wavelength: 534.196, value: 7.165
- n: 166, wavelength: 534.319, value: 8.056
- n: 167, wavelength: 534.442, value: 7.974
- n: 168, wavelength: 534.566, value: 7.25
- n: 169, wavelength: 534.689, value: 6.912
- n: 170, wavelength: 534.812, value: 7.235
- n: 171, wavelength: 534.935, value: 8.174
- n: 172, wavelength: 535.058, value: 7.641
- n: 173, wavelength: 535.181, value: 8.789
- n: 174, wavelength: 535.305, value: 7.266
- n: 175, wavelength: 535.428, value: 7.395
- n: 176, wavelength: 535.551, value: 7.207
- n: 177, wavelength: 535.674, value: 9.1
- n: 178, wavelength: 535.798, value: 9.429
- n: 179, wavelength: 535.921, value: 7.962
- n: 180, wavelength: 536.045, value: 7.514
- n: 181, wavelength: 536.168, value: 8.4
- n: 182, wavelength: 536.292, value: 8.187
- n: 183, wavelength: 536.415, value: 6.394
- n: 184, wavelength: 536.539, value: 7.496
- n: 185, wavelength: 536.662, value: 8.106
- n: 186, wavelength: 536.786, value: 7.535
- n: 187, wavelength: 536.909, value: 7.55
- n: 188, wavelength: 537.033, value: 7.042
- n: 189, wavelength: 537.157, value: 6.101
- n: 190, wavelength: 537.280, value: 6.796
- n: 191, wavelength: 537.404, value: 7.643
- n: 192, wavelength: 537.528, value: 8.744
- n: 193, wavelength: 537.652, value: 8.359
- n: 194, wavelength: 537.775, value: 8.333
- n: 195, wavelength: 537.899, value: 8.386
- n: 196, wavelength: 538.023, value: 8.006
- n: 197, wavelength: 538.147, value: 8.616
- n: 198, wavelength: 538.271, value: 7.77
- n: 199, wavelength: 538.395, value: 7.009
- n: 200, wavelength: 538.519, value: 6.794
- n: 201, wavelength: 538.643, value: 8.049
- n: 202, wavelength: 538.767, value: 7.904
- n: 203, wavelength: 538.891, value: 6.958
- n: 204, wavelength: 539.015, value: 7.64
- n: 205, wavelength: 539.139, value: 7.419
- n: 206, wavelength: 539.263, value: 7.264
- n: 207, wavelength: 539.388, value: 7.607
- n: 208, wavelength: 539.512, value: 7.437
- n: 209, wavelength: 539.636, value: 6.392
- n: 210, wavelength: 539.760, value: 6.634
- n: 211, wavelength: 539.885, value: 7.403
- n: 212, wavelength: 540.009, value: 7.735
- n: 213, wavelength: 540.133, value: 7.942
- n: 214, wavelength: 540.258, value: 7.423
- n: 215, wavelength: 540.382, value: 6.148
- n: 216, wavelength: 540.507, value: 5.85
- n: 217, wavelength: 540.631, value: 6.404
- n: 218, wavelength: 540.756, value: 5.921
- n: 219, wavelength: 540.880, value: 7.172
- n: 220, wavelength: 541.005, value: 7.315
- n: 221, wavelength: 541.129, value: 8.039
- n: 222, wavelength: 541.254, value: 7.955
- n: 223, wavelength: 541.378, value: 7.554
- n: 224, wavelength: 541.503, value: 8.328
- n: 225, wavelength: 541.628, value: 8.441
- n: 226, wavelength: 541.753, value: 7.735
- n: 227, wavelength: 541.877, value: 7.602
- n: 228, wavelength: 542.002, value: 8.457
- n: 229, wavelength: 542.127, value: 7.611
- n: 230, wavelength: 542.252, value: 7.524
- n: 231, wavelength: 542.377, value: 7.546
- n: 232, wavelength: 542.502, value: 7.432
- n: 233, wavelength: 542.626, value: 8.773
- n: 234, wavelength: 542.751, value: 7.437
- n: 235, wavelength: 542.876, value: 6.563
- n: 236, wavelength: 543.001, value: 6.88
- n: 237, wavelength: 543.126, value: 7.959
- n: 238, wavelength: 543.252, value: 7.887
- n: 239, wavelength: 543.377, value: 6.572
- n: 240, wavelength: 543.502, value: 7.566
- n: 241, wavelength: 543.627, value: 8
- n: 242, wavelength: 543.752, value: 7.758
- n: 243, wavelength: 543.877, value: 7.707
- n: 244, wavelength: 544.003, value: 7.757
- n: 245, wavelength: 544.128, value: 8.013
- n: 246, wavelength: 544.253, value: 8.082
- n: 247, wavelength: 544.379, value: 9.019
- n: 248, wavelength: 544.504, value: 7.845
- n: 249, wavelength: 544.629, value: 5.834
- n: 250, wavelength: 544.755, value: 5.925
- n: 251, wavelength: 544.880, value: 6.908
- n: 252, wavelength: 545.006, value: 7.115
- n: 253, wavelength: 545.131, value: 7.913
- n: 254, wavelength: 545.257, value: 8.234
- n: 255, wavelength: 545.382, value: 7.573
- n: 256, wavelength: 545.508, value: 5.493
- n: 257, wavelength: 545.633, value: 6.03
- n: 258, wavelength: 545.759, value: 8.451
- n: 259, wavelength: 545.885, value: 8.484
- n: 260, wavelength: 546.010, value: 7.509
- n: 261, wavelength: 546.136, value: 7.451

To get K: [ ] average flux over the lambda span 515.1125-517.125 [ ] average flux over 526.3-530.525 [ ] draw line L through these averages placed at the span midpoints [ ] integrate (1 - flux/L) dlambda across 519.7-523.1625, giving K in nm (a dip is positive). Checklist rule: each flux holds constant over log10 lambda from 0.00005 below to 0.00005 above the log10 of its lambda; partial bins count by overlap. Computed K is -0.45 nm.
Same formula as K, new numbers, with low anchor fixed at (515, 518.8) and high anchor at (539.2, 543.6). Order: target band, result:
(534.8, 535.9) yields -0.22 nm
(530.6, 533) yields -0.47 nm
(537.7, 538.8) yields -0.13 nm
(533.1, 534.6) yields -0.25 nm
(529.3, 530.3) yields -0.17 nm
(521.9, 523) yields -0.40 nm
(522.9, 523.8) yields -0.30 nm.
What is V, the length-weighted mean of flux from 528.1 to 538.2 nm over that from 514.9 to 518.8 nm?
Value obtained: 1.61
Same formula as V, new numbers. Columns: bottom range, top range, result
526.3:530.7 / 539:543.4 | 1.07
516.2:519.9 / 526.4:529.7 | 1.38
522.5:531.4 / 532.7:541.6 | 1.04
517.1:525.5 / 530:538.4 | 1.21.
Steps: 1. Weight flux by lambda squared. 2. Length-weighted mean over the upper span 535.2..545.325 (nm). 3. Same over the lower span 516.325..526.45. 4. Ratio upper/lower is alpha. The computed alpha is 1.29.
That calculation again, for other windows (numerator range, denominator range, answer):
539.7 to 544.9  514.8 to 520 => 1.59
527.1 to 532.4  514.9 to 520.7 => 1.48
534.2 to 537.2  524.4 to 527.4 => 1.15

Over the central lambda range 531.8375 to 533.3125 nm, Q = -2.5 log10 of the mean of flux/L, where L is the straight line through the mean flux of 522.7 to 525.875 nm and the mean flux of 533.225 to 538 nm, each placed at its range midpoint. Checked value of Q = 0.080 mag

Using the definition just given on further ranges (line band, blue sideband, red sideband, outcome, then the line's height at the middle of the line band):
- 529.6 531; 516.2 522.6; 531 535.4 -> -0.054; 7.15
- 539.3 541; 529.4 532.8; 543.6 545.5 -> 0.085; 7.51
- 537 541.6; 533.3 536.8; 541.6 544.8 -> 0.038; 7.68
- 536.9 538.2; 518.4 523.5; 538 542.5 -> -0.071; 7.29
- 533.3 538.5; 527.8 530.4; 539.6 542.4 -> -0.066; 7.28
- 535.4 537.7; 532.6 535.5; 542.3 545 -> -0.038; 7.47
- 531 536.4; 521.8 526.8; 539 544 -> -0.041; 7.38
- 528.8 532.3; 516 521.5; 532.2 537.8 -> -0.108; 6.95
